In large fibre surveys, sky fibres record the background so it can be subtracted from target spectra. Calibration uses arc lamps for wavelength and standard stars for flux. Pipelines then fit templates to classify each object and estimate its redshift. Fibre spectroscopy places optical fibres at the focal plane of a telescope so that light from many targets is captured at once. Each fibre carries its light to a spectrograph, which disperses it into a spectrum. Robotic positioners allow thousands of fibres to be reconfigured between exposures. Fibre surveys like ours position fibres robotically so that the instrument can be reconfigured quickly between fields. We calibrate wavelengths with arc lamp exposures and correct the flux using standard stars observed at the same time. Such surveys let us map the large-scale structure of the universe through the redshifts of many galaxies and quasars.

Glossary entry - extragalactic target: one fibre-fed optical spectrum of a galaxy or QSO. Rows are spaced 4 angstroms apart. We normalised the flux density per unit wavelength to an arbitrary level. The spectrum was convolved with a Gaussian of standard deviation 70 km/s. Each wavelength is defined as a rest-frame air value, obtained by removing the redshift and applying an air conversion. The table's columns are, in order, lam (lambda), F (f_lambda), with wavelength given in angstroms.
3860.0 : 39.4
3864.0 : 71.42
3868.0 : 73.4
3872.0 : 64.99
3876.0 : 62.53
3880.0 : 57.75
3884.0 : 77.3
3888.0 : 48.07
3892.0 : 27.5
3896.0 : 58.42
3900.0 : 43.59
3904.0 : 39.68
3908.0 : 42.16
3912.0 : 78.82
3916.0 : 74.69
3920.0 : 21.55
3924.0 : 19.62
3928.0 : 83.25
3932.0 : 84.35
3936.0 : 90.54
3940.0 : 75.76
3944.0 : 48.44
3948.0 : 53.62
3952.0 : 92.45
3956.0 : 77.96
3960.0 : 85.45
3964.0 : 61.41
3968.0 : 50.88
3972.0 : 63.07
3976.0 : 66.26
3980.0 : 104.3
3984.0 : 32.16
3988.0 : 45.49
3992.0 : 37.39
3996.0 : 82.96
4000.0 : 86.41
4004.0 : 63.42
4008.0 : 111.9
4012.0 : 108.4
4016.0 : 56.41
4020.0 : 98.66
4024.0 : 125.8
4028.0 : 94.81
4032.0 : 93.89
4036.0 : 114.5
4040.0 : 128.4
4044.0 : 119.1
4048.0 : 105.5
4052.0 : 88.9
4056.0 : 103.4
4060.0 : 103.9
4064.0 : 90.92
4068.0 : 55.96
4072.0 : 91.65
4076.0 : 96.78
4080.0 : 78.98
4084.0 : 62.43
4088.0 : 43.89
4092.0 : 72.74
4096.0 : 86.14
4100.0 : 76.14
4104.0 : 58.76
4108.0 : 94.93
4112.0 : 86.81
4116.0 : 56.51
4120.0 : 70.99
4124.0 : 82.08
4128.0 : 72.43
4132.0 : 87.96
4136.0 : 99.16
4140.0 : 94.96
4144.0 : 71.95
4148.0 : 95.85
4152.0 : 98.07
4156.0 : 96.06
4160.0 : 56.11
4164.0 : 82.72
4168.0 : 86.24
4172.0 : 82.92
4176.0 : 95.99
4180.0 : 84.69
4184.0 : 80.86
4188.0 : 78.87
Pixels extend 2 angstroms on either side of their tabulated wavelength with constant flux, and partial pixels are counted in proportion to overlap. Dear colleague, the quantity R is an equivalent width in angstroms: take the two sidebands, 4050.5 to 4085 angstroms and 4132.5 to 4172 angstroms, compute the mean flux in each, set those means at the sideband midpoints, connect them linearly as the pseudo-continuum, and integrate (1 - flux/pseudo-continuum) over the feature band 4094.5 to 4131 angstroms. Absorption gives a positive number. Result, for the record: 4.34 angstroms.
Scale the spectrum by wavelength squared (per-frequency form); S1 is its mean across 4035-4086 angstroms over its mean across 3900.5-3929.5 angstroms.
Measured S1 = 2.02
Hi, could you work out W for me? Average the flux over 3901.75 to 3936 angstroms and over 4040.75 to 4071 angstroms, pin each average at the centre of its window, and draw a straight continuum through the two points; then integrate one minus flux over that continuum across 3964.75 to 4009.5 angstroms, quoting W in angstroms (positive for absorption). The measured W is 5.9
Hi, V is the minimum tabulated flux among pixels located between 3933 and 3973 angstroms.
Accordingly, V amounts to 48.44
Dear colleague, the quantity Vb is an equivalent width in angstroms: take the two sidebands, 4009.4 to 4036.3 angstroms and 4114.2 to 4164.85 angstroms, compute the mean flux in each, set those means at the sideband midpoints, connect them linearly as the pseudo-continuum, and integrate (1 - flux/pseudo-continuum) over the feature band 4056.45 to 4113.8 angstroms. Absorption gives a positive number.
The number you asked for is 6.7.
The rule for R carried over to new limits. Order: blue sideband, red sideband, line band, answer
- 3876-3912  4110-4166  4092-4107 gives 0.5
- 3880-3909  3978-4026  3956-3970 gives 0.1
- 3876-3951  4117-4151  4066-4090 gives 1.7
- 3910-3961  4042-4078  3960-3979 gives 2.5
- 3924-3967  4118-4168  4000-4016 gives -2.7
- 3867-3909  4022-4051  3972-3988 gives 4.4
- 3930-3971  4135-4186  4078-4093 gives 3.2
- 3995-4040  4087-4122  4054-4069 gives -1.1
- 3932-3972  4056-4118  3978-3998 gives 3.4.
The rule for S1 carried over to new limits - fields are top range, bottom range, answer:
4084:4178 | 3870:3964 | 1.45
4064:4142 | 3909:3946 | 1.33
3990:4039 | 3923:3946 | 1.36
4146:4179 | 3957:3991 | 1.50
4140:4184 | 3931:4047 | 1.14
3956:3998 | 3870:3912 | 1.24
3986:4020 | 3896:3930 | 1.55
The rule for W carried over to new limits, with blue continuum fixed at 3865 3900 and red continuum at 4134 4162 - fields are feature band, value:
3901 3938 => 2.1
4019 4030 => -5.0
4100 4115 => 0.9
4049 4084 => -4.2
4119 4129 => 1.1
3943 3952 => 0.7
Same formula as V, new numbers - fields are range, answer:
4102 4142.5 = 56.51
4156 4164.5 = 56.11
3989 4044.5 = 37.39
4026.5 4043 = 93.89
